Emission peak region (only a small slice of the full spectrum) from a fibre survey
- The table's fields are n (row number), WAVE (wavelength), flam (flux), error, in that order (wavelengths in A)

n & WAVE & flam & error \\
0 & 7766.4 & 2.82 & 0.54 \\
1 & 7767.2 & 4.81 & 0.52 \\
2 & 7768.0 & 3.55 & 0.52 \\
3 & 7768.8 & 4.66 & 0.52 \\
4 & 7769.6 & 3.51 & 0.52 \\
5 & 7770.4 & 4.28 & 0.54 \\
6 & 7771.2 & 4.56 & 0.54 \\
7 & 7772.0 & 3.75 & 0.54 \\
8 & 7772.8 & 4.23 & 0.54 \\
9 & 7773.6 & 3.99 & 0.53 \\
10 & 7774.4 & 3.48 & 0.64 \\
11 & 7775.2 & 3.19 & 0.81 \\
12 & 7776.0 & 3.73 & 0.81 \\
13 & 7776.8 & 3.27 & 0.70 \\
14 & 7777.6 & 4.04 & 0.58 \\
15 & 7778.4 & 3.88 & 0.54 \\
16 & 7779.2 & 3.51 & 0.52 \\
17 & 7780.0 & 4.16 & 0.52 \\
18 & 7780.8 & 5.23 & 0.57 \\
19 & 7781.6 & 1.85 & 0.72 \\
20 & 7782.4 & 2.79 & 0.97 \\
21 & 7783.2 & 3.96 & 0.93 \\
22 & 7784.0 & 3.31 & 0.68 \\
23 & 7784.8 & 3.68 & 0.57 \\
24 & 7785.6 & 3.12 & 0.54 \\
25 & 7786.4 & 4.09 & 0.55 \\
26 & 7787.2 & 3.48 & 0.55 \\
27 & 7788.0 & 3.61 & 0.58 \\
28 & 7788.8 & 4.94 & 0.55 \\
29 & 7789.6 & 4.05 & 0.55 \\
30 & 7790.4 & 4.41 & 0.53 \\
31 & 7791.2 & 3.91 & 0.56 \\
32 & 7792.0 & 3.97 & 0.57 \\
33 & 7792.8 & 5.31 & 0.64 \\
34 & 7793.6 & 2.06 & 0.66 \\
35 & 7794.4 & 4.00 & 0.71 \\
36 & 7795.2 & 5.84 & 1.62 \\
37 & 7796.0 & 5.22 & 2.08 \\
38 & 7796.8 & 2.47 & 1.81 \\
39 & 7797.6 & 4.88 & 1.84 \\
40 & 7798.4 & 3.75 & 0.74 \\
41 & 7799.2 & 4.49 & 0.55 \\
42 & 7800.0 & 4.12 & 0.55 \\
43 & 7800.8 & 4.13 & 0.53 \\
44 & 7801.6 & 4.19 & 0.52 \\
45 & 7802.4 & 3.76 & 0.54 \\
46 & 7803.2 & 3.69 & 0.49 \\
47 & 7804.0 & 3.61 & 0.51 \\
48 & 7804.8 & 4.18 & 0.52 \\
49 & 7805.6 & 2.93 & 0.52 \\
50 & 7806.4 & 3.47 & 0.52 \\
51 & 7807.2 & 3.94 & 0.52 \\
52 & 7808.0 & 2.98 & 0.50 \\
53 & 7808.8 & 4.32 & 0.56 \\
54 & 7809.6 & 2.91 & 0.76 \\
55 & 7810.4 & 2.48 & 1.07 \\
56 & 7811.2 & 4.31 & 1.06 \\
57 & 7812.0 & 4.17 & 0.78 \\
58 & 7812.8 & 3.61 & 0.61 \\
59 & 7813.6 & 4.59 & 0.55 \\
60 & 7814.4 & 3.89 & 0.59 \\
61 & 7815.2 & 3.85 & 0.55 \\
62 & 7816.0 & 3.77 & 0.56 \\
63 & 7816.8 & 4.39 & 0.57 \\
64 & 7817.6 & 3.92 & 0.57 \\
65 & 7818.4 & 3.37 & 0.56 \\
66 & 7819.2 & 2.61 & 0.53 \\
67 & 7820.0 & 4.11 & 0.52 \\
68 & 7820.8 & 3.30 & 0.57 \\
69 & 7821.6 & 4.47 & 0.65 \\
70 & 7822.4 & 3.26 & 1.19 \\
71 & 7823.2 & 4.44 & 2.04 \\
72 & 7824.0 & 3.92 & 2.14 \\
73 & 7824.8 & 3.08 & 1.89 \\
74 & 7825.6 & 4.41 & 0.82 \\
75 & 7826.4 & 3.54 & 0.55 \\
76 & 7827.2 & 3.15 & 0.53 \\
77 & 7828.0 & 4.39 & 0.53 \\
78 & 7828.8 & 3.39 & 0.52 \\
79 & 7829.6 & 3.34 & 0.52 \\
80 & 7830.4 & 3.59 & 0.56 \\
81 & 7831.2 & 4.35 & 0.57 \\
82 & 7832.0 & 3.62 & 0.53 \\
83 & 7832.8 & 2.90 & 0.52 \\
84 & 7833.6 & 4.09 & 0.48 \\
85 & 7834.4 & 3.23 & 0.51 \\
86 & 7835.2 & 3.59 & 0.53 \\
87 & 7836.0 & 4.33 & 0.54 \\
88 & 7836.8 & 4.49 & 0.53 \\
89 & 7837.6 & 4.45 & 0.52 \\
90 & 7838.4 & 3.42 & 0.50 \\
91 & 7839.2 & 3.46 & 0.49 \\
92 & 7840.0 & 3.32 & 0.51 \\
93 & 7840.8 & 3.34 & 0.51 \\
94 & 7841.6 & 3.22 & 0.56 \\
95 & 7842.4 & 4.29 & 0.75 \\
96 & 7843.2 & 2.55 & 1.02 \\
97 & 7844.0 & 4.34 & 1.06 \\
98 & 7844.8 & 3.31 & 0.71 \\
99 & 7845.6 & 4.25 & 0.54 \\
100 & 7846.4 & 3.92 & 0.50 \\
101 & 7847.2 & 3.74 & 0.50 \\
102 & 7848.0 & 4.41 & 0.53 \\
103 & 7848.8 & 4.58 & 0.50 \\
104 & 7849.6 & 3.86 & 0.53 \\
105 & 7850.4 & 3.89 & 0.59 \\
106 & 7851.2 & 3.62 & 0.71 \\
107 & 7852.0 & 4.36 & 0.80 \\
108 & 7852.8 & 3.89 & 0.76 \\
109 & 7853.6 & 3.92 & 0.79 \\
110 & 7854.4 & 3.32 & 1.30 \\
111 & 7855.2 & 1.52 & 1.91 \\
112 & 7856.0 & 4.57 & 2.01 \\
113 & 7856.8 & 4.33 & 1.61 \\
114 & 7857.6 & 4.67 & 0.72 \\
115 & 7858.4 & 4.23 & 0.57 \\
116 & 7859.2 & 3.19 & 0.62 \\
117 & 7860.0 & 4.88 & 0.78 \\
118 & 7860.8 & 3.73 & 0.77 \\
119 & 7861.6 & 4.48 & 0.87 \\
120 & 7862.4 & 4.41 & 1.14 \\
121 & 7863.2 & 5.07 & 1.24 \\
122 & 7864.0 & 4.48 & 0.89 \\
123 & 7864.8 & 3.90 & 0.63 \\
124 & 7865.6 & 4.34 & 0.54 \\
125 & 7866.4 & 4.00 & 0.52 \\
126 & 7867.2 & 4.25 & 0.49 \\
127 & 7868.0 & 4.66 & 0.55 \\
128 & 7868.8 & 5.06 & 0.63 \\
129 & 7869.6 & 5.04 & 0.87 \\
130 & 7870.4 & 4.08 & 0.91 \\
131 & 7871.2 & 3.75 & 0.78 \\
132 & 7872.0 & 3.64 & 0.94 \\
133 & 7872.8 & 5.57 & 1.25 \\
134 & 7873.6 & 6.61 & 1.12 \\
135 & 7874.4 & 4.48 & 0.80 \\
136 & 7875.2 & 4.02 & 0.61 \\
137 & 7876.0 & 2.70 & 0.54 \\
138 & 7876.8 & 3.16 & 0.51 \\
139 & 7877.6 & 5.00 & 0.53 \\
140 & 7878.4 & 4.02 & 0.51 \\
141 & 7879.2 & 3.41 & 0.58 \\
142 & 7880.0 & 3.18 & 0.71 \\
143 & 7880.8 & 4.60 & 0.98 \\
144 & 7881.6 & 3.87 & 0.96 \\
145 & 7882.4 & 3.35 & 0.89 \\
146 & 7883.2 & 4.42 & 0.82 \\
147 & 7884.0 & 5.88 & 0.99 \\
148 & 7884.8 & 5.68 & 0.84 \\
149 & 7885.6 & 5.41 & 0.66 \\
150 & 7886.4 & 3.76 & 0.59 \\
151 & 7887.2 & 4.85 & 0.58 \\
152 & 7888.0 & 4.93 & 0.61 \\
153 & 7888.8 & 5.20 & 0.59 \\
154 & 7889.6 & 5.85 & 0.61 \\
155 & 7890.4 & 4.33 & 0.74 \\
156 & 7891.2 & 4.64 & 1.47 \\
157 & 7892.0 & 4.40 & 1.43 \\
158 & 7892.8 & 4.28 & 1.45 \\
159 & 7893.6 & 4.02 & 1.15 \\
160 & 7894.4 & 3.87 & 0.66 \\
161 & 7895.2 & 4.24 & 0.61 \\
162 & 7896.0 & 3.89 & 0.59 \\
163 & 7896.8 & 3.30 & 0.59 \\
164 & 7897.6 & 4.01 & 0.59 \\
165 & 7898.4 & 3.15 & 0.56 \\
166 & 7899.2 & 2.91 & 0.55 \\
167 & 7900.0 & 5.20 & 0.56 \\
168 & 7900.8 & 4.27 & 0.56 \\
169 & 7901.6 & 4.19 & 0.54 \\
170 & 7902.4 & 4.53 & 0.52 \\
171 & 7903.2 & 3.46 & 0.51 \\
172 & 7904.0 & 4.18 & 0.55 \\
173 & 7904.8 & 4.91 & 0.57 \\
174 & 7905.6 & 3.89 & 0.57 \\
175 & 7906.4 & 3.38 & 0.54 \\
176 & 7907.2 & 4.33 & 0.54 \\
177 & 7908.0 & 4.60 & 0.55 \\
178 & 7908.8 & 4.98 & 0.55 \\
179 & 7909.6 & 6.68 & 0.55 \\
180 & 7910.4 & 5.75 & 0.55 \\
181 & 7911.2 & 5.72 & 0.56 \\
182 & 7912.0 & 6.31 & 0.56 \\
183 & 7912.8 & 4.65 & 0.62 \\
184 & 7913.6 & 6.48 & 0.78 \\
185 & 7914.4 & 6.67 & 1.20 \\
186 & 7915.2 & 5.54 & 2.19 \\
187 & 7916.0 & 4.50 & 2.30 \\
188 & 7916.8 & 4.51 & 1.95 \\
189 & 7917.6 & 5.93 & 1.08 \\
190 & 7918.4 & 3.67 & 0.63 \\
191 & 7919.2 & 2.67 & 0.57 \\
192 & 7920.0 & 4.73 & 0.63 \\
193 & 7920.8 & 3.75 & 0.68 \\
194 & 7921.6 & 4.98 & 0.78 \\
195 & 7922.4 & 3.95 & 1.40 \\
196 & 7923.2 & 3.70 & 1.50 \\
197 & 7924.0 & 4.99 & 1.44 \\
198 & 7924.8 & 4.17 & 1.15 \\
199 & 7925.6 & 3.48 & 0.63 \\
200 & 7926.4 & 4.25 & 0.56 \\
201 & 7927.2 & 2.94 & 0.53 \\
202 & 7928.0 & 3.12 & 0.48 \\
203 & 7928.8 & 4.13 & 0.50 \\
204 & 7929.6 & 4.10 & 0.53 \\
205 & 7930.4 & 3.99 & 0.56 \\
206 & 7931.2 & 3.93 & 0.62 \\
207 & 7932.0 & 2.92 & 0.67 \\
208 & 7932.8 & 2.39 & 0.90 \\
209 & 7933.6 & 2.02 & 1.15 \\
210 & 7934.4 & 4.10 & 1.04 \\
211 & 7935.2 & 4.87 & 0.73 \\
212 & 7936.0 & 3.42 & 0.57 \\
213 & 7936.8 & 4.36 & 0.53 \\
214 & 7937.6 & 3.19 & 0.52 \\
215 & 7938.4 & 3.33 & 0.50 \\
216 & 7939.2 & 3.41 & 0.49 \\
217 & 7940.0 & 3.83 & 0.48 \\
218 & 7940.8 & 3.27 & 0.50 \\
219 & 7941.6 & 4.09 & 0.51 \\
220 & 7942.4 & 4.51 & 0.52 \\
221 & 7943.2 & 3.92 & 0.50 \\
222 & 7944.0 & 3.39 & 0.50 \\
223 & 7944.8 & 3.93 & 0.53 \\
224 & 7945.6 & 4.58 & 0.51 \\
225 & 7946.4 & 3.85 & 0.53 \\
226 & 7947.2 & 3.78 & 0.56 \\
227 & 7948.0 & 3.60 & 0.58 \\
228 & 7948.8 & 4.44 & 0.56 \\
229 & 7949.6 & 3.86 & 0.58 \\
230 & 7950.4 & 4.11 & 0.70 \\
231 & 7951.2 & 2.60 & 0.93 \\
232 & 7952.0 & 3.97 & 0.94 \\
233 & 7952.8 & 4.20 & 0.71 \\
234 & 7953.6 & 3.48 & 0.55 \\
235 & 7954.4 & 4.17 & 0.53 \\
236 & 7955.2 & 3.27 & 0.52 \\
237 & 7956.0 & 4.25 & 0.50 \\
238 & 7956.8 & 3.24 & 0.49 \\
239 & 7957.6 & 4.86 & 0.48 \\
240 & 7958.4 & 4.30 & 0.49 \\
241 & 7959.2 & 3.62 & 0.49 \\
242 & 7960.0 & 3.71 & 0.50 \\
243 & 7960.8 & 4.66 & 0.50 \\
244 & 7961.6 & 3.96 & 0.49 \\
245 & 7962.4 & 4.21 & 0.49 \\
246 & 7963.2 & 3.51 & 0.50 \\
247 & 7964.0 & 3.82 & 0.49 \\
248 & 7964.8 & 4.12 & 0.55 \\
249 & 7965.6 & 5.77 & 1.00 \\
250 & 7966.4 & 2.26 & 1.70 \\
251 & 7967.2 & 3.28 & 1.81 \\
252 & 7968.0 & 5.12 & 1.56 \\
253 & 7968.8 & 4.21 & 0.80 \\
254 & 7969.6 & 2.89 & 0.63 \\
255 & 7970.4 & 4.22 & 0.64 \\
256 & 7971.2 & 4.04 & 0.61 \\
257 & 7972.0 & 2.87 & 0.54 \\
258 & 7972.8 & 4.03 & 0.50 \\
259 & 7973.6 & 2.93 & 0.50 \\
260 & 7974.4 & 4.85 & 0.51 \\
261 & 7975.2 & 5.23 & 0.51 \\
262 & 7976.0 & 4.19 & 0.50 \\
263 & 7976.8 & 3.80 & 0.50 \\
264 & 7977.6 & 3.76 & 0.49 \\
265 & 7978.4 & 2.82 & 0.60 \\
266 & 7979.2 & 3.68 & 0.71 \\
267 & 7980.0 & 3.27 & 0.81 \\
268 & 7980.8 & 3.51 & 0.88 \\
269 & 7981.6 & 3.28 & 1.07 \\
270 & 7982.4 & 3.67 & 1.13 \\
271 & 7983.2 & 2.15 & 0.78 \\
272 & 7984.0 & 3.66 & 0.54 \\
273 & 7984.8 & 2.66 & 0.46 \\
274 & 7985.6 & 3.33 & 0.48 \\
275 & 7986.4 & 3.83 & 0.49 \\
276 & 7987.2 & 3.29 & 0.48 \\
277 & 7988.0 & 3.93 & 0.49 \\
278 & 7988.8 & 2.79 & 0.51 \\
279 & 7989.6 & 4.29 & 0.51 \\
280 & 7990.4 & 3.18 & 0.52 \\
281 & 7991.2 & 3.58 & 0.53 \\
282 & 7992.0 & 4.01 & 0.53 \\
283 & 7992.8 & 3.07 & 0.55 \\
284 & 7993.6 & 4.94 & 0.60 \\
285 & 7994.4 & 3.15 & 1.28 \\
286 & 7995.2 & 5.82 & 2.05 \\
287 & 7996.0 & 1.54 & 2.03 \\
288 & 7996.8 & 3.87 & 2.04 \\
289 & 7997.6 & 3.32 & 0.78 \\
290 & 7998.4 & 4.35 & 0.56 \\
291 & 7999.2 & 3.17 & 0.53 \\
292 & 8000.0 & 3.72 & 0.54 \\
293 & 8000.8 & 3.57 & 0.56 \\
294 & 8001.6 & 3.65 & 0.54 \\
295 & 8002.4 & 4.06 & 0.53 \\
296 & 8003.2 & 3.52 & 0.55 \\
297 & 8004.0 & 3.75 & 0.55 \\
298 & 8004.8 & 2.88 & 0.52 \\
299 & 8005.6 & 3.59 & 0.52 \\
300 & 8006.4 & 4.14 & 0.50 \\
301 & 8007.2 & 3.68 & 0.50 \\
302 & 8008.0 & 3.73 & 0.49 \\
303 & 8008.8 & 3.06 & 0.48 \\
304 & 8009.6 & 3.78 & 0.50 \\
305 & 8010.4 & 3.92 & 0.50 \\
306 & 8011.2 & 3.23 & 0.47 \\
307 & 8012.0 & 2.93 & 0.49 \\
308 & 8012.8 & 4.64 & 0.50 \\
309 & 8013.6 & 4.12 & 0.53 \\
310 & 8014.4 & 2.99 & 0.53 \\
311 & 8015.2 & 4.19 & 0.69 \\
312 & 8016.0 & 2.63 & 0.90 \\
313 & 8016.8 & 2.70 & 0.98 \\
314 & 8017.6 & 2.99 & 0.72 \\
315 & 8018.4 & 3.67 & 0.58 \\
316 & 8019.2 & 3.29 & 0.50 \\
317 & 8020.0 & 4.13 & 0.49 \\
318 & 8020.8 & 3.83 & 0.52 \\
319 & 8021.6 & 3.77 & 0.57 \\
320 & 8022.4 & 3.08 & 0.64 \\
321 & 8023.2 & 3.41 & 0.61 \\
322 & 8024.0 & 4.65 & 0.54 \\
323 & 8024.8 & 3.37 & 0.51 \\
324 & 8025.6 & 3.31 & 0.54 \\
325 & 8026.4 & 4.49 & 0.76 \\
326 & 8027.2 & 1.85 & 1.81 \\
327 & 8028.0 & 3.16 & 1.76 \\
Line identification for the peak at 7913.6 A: [N II] 6583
